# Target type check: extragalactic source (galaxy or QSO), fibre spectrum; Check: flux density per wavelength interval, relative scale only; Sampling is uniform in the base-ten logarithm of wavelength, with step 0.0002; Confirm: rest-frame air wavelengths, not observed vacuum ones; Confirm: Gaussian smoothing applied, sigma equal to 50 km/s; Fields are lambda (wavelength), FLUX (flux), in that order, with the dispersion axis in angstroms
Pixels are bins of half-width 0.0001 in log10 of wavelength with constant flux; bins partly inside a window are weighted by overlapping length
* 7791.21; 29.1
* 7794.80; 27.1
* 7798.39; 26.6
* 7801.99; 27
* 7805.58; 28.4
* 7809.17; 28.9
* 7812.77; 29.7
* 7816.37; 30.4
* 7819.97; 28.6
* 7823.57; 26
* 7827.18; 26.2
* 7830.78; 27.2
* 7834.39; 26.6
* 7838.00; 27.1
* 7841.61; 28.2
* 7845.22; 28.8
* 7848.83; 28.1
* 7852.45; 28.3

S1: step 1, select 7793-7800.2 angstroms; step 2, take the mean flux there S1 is 26.8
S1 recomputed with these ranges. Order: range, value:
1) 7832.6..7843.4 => 27.3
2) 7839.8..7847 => 28.5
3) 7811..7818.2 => 30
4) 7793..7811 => 27.6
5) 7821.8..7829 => 26.1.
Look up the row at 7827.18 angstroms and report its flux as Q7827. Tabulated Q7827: 26.2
